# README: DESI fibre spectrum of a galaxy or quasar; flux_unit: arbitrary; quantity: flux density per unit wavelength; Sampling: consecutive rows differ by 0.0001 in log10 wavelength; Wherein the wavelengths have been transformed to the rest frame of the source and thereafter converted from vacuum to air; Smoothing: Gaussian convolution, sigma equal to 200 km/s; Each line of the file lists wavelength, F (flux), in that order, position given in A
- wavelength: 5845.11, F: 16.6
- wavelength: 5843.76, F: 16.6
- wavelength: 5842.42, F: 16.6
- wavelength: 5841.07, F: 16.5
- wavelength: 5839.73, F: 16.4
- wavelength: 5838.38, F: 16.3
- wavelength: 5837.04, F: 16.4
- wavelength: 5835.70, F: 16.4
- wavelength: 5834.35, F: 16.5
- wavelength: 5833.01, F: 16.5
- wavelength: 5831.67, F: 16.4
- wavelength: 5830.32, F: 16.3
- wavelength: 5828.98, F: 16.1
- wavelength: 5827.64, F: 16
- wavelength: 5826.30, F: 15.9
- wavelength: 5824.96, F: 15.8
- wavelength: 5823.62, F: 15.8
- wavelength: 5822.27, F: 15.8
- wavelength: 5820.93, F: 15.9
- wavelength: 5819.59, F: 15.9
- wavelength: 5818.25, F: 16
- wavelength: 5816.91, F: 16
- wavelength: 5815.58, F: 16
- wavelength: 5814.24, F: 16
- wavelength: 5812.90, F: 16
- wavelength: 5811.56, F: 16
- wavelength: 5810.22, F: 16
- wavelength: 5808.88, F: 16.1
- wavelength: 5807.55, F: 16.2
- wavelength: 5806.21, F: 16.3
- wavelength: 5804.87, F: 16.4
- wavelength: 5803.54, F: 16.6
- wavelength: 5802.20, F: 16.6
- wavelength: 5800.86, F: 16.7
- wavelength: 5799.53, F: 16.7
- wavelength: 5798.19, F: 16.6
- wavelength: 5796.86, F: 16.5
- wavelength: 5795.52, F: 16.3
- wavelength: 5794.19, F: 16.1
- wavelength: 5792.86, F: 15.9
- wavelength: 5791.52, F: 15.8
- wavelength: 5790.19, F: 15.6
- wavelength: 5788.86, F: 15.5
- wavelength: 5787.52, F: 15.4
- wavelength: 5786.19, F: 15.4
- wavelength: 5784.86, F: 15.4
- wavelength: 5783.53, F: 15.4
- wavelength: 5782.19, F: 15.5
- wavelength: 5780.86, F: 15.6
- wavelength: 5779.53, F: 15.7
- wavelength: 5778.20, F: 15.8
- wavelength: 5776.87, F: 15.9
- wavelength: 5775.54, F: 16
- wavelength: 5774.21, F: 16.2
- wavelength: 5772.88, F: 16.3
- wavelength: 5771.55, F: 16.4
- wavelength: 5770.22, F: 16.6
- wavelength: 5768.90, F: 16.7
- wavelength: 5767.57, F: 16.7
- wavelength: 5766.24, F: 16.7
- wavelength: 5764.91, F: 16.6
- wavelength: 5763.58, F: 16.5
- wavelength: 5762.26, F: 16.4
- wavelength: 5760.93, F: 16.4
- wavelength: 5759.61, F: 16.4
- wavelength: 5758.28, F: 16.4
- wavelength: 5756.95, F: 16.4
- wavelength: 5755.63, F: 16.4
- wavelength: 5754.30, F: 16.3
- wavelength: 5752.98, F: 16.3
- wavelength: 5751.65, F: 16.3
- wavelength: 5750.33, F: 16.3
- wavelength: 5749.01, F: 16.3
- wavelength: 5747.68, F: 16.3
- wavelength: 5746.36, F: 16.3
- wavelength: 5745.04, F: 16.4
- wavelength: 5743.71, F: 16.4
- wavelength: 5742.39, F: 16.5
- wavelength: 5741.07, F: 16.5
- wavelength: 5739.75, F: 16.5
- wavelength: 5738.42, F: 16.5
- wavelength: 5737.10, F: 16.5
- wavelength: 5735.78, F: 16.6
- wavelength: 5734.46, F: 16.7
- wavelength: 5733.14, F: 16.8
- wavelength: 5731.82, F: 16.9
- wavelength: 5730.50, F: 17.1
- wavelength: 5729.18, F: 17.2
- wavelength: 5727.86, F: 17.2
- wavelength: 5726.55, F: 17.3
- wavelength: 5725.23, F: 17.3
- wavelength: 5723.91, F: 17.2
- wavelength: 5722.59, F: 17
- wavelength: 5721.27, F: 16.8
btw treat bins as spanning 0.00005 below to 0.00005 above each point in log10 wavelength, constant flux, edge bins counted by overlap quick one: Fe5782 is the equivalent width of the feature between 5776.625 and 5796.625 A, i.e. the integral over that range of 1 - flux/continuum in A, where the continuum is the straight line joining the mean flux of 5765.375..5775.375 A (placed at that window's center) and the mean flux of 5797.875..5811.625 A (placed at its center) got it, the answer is 0.90 A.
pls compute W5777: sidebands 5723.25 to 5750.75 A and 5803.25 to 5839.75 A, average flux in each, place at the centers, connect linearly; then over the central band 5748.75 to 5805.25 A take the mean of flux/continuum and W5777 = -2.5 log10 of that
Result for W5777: 0.017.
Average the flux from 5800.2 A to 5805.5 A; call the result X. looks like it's 16.6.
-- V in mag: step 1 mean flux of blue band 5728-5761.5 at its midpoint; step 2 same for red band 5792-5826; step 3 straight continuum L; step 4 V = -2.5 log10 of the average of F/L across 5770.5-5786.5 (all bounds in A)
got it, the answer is 0.03 mag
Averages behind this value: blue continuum 16.5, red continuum 16.2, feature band 15.8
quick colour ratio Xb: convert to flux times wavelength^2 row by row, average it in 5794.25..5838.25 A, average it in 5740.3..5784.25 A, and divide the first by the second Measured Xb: 1.0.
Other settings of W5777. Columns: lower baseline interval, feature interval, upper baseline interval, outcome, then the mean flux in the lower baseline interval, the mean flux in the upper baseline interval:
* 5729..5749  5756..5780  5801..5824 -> 0.00 mag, 16.6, 16.1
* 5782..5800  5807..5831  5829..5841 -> 0.01 mag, 15.9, 16.4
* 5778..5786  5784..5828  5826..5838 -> -0.01 mag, 15.5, 16.3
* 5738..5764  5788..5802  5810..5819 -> 0.00 mag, 16.4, 16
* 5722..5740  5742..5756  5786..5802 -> 0.02 mag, 16.9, 16.1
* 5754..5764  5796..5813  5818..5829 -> -0.02 mag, 16.4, 15.9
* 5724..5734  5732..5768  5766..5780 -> 0.02 mag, 17.1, 16.3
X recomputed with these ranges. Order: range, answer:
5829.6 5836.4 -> 16.4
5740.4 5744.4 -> 16.5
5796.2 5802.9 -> 16.6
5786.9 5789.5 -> 15.4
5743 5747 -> 16.4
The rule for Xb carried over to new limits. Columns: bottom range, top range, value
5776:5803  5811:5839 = 1.02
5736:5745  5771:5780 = 0.99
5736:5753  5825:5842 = 1.02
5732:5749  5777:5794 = 0.96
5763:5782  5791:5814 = 1.01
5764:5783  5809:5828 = 1.00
